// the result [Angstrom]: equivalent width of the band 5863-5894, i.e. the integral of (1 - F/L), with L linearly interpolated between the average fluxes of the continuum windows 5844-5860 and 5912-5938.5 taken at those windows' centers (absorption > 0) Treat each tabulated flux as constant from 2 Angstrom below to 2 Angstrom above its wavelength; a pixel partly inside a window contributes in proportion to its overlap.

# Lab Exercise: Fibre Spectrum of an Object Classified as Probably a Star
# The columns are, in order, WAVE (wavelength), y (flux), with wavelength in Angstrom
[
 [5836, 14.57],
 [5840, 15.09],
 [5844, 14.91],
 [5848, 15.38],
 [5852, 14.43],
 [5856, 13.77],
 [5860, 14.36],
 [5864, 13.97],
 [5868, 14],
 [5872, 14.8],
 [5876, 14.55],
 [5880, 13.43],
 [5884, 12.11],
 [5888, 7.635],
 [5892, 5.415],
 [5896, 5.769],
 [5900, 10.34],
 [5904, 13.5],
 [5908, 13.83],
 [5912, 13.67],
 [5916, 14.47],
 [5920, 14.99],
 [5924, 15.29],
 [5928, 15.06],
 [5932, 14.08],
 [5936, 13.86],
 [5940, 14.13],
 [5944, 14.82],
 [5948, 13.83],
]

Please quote 5.6 Angstrom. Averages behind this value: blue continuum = 14.6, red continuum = 14.5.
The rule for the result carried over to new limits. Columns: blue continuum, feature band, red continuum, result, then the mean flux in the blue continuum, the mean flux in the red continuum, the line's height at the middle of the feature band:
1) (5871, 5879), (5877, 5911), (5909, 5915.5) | 8.9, 14.5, 13.9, 14.2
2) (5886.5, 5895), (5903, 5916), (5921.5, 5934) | -3.9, 6.37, 14.8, 10.7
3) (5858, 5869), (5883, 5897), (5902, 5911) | 6.4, 14.1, 13.7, 13.8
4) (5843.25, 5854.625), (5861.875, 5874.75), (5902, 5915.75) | 0.2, 14.8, 13.8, 14.5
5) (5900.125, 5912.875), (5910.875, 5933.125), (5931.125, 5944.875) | -1.6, 13.2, 14.2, 13.7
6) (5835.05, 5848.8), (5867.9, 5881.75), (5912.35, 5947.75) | 0.5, 15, 14.5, 14.8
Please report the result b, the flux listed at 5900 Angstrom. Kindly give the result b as 10.34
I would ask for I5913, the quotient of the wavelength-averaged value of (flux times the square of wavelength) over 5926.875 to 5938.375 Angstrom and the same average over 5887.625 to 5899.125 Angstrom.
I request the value 2.23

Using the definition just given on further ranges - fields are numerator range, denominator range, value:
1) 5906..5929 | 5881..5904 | 1.64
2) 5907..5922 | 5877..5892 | 1.37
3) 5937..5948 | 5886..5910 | 1.54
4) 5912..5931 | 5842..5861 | 1.04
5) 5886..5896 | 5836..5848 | 0.43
